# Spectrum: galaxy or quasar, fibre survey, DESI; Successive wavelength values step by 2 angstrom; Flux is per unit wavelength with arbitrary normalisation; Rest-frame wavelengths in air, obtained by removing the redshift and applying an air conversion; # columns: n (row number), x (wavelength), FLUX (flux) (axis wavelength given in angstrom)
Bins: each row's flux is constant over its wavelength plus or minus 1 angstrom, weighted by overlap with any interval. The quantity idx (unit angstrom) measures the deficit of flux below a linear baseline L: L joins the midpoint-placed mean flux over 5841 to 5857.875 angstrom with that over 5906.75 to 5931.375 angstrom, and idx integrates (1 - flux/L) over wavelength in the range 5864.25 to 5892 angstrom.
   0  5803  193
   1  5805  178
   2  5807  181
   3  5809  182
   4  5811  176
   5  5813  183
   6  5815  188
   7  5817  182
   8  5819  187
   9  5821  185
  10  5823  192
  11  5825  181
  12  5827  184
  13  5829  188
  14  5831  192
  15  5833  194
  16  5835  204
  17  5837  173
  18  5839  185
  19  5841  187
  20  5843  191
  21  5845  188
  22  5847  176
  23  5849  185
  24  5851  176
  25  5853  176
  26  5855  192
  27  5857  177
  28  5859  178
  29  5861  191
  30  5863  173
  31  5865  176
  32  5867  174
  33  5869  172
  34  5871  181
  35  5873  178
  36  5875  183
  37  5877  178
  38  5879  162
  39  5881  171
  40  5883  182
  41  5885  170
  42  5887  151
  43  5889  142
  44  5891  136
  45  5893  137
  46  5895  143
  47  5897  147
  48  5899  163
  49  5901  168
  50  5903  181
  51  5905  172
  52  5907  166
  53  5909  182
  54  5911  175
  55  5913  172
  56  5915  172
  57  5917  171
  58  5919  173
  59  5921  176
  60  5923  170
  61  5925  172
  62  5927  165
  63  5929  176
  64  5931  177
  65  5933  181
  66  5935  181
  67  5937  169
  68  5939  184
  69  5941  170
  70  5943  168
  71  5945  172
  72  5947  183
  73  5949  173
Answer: 1.7 angstrom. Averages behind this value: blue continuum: 183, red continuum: 173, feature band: 168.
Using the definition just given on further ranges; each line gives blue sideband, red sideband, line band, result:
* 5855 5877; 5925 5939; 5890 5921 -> 2.2 angstrom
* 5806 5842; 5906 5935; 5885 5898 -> 2.4 angstrom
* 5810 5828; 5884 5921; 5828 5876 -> -2.0 angstrom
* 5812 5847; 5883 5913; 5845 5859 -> -0.2 angstrom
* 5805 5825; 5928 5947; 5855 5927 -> 3.8 angstrom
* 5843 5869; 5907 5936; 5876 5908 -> 3.0 angstrom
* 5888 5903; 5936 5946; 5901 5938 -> -2.7 angstrom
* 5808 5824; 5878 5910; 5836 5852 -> -0.6 angstrom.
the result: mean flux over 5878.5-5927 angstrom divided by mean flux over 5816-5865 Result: 0.9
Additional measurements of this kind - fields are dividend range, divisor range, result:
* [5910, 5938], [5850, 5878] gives 0.97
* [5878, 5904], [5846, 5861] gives 0.87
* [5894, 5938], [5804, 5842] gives 0.92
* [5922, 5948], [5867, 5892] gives 1.04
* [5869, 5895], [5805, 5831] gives 0.89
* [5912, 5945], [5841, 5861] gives 0.95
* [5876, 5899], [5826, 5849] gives 0.84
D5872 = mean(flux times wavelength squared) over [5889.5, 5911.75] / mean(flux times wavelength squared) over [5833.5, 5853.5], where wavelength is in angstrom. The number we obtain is 0.89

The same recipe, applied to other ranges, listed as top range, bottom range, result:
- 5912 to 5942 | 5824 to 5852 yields 0.96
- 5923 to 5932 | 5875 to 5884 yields 1.00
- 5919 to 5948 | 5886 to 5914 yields 1.11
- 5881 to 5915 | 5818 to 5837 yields 0.88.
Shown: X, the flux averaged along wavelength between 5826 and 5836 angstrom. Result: 192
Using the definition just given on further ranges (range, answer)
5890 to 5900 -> 145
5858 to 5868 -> 178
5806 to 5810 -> 182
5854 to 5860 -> 182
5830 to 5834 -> 193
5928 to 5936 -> 179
